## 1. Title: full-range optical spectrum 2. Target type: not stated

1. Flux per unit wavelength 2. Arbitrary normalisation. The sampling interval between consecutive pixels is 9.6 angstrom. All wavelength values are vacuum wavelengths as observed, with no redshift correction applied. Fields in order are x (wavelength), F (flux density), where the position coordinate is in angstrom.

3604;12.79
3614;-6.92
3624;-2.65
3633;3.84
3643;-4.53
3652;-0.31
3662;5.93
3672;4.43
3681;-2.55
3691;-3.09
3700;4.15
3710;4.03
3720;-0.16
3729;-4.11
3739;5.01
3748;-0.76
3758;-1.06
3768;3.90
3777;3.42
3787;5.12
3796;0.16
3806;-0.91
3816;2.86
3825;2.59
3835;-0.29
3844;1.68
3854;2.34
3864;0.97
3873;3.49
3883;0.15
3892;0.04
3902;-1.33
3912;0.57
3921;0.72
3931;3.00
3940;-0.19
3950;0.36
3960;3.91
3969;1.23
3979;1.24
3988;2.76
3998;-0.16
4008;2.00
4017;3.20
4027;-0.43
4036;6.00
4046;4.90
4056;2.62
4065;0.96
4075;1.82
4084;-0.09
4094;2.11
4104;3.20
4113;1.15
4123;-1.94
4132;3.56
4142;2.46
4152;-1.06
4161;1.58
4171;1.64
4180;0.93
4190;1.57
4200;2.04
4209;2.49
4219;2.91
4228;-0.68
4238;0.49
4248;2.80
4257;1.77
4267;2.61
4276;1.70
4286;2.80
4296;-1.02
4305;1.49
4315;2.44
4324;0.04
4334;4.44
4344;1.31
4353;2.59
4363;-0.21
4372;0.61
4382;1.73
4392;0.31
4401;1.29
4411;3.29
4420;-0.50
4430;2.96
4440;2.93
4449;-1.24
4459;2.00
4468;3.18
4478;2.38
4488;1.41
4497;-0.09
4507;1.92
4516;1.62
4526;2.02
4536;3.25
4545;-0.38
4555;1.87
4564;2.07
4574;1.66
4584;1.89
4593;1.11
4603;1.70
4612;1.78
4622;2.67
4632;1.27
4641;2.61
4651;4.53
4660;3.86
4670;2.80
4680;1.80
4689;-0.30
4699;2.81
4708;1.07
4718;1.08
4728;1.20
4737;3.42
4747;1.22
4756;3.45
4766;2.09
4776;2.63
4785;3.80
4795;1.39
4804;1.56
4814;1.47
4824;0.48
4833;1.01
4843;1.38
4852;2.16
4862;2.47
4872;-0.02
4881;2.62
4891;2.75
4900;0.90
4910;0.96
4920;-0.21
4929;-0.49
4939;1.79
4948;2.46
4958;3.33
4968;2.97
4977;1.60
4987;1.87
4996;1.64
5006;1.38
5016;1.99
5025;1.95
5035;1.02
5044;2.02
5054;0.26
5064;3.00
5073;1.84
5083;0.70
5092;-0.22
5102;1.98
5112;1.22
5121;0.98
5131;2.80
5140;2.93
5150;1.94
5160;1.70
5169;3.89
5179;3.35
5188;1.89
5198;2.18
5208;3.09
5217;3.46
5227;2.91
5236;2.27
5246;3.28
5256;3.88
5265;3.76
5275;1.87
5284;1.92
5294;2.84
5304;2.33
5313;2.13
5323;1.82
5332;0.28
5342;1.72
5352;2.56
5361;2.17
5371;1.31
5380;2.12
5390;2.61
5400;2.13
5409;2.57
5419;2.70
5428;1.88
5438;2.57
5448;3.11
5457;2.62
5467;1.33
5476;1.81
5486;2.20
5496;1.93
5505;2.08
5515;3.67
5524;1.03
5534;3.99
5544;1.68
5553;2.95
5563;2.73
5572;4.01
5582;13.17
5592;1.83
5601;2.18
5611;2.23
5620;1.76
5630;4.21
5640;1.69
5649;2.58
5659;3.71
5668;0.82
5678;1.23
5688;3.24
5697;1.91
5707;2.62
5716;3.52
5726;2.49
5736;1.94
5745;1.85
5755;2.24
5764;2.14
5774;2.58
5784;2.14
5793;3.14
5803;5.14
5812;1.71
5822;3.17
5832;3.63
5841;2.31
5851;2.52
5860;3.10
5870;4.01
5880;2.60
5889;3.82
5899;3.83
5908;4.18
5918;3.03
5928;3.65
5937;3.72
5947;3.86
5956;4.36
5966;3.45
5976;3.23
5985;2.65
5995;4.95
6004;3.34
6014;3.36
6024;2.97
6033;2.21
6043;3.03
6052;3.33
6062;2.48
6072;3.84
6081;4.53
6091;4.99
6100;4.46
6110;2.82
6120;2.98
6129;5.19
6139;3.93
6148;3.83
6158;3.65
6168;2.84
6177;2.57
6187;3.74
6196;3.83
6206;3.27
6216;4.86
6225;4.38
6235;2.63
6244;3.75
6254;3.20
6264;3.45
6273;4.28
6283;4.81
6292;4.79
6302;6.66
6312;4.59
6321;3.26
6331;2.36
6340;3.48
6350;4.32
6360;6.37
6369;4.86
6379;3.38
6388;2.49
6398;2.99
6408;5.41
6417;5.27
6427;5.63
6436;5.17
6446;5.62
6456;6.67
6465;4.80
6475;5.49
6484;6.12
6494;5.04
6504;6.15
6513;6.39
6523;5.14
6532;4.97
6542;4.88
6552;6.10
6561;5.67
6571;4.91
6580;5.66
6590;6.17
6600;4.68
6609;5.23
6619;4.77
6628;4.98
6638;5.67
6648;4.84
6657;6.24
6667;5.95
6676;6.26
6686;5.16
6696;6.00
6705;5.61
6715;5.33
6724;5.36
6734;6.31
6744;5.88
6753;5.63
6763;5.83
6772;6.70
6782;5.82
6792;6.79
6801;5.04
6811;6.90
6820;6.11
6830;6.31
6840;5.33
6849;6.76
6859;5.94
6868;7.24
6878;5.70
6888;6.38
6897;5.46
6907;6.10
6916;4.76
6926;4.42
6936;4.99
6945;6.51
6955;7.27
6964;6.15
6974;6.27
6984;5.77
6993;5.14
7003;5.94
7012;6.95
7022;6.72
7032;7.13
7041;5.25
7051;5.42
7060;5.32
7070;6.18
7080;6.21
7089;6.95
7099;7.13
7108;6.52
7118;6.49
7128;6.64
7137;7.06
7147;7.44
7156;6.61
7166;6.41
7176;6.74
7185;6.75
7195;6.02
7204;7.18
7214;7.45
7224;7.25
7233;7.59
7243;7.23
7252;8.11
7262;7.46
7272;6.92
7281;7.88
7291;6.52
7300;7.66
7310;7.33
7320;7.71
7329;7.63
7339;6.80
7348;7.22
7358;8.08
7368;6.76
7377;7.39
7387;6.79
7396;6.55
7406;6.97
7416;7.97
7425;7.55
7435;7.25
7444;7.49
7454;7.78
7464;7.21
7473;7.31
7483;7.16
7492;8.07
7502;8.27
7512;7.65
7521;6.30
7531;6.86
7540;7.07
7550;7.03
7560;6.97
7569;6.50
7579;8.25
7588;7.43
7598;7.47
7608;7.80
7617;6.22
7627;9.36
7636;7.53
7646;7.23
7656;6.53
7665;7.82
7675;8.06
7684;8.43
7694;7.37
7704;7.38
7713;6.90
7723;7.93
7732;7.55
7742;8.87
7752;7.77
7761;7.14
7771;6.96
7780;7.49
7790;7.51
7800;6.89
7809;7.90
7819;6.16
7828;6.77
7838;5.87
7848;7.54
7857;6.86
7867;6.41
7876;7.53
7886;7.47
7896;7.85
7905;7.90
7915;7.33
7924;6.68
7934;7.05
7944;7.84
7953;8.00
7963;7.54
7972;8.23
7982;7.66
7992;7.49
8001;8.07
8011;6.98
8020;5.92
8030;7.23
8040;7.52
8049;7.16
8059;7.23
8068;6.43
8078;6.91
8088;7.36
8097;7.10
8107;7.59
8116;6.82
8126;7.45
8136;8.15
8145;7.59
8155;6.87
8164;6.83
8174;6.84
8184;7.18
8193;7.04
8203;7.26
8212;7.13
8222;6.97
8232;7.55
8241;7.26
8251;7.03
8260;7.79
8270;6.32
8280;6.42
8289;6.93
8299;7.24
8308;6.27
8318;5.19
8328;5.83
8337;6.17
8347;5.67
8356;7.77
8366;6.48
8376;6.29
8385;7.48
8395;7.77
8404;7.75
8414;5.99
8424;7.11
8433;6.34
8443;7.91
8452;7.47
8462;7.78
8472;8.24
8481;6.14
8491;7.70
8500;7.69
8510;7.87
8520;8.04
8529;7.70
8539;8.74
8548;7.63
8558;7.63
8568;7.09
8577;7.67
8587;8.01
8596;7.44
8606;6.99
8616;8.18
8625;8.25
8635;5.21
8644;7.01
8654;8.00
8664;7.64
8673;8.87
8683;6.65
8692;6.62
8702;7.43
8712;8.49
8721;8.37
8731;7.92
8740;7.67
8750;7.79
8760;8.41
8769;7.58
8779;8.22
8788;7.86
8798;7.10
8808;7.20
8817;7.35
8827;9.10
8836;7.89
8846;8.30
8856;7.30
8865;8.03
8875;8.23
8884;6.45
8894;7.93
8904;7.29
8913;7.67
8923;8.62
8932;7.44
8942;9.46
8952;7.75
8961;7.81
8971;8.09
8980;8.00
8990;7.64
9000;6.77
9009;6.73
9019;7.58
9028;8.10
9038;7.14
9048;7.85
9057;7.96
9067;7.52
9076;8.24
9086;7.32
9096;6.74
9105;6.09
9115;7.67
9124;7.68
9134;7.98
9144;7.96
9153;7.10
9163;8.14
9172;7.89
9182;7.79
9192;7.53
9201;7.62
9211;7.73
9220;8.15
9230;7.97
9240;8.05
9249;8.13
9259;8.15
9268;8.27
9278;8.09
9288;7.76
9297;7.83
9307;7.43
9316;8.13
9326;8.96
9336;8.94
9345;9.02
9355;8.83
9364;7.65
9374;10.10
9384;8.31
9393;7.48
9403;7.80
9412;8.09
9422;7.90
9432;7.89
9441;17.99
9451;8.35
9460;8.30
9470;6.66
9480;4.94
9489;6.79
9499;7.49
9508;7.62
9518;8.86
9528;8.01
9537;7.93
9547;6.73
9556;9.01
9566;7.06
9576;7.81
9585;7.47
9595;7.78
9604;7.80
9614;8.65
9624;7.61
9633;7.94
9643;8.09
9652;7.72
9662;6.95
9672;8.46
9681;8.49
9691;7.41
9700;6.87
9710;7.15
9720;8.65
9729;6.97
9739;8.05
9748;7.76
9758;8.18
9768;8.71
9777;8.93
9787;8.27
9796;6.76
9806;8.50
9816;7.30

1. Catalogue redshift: 0.61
